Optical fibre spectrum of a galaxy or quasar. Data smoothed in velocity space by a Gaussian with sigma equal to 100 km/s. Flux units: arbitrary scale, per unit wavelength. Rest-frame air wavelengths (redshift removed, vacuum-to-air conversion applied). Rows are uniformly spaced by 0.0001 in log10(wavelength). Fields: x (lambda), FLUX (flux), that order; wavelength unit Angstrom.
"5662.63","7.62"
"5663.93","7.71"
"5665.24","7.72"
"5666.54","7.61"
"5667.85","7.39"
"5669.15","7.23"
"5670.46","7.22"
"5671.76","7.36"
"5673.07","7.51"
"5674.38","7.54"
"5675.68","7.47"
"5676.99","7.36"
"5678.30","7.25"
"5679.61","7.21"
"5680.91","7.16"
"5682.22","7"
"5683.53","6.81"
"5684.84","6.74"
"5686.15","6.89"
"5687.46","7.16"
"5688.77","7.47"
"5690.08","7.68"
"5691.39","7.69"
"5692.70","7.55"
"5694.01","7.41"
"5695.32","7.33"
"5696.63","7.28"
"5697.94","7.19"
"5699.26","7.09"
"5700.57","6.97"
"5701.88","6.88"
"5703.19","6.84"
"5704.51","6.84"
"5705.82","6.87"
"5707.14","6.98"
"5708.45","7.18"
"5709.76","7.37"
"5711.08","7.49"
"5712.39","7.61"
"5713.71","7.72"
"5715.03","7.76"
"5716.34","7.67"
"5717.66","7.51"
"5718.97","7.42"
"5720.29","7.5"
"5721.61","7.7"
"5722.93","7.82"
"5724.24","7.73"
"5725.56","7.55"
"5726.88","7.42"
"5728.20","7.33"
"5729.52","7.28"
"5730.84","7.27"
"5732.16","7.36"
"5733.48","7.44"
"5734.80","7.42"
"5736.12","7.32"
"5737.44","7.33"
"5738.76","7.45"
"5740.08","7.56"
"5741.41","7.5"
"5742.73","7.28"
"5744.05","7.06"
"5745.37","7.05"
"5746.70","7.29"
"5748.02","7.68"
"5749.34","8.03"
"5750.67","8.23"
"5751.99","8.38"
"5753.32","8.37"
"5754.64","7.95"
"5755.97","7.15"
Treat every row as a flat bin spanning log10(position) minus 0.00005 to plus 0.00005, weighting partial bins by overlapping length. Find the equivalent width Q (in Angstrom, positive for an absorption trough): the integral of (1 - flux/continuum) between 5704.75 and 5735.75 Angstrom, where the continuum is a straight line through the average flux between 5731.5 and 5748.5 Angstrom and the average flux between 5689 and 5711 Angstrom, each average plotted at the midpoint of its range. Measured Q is -0.66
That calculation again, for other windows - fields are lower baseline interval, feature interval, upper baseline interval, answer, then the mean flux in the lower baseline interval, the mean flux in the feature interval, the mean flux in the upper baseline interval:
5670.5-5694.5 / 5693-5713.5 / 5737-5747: 0.3 Angstrom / 7.29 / 7.18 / 7.31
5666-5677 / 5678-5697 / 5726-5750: 0.4 Angstrom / 7.41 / 7.24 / 7.39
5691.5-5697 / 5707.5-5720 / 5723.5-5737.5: -0.2 Angstrom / 7.43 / 7.52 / 7.41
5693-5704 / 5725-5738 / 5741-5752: 0.1 Angstrom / 7.13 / 7.37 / 7.57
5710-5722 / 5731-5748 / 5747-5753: 1.2 Angstrom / 7.58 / 7.35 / 8.05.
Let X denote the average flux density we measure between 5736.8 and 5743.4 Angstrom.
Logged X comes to 7.42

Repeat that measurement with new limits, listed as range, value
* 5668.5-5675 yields 7.37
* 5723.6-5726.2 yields 7.63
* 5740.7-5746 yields 7.23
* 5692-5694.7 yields 7.49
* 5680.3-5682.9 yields 7.07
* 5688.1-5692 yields 7.61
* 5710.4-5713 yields 7.55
